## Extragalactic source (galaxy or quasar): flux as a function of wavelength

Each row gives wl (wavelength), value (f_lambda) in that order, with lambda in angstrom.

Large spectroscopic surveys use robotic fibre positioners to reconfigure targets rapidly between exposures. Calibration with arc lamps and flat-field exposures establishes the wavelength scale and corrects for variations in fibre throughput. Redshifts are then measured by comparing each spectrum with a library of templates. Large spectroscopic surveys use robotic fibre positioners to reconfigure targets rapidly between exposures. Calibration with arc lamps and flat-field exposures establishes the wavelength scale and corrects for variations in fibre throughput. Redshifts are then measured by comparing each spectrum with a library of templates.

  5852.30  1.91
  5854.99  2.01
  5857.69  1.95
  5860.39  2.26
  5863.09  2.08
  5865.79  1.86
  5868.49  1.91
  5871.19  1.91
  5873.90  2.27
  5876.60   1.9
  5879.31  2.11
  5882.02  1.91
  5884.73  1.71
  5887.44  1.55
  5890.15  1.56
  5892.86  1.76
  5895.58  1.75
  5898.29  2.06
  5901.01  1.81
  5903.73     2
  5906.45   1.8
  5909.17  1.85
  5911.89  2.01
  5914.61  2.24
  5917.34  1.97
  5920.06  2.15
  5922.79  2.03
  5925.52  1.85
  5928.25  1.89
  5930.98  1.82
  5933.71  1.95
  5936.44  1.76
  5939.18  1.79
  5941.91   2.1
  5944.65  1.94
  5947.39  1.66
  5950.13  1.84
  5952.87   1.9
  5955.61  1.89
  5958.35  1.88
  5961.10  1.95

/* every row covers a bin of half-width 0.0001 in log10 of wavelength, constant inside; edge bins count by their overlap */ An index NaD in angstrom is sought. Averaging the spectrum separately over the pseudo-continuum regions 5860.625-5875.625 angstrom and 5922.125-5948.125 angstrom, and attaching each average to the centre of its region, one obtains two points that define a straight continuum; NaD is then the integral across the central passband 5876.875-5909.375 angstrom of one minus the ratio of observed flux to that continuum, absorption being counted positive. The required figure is 2.4 angstrom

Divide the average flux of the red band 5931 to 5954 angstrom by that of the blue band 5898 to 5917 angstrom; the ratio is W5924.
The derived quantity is 1.0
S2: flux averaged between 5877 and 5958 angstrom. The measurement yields 1.89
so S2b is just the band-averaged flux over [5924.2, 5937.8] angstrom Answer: 1.85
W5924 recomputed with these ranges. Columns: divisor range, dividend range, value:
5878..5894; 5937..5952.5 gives 1.05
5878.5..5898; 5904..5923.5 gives 1.13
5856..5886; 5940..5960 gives 0.95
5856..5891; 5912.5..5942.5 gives 1.02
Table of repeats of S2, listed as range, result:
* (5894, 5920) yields 1.95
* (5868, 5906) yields 1.87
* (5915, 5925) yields 2.05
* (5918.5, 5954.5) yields 1.9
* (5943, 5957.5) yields 1.85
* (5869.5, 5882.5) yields 2.02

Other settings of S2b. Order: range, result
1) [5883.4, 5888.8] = 1.63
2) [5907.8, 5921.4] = 2.04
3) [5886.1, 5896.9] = 1.65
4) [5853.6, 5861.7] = 2.07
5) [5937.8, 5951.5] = 1.87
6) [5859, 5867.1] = 2.07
